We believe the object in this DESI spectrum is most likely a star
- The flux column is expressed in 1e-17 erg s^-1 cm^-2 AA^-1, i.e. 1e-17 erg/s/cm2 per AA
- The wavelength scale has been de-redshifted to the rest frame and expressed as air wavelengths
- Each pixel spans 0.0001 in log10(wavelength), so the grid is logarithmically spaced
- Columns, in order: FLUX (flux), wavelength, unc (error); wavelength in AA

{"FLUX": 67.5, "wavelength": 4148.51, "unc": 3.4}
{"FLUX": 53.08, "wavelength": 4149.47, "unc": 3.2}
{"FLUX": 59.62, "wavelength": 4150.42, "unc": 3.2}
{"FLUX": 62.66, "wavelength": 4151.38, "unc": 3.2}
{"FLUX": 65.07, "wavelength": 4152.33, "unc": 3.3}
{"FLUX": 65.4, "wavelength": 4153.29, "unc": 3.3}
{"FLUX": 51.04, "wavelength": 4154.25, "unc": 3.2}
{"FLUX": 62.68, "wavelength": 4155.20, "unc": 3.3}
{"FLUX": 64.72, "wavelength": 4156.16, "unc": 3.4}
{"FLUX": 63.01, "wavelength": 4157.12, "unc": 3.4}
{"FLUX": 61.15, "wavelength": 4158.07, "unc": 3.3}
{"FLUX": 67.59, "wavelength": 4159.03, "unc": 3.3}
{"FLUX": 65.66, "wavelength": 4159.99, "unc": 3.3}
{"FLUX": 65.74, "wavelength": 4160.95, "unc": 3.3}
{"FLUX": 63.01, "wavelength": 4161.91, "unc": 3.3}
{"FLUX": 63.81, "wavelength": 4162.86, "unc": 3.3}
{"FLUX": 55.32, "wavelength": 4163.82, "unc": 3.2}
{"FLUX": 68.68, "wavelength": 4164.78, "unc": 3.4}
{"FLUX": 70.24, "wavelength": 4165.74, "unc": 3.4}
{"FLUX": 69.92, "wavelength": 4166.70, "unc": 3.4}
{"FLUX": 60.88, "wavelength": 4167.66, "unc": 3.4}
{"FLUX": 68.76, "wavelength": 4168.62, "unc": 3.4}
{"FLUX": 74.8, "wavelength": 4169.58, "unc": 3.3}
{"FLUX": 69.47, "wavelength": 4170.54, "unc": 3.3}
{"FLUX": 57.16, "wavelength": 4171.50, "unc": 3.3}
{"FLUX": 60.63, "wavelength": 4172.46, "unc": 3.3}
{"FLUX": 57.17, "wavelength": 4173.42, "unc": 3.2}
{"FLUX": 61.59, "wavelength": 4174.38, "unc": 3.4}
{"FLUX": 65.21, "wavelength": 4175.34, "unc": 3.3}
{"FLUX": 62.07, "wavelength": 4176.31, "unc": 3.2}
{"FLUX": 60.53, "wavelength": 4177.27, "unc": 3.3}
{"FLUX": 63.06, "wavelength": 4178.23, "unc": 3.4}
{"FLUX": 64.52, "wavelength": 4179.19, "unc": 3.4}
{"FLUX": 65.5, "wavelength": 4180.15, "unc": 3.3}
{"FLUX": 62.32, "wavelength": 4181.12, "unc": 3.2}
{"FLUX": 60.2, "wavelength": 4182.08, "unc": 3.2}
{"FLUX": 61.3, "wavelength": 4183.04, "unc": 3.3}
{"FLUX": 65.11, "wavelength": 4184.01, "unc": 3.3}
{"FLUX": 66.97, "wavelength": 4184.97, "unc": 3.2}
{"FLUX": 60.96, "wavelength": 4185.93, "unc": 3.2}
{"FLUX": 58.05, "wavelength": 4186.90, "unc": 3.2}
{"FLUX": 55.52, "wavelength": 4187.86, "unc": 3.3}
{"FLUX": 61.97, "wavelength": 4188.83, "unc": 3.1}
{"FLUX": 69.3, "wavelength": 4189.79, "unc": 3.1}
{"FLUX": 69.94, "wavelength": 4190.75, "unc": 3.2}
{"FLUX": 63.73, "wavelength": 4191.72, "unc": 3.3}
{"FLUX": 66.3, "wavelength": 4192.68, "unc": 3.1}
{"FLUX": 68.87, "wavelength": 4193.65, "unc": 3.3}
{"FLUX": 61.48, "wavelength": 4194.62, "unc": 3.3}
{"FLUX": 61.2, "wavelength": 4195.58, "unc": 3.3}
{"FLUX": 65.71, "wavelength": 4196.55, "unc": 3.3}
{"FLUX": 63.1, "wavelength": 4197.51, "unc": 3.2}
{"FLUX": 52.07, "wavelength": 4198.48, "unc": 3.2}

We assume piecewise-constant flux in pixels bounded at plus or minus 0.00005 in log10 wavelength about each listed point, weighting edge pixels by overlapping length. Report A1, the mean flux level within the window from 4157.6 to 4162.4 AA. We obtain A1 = 64.6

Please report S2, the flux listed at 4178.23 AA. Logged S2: 63.06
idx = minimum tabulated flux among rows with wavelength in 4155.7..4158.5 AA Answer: 61.15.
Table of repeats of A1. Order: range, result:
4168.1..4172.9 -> 66.2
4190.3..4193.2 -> 66.5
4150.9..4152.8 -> 64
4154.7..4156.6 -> 63.6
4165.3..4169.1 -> 67.4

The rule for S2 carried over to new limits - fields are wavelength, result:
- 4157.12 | 63.01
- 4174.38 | 61.59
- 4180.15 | 65.5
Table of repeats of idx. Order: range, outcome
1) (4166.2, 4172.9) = 57.16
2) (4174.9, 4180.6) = 60.53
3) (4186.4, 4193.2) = 55.52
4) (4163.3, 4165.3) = 55.32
